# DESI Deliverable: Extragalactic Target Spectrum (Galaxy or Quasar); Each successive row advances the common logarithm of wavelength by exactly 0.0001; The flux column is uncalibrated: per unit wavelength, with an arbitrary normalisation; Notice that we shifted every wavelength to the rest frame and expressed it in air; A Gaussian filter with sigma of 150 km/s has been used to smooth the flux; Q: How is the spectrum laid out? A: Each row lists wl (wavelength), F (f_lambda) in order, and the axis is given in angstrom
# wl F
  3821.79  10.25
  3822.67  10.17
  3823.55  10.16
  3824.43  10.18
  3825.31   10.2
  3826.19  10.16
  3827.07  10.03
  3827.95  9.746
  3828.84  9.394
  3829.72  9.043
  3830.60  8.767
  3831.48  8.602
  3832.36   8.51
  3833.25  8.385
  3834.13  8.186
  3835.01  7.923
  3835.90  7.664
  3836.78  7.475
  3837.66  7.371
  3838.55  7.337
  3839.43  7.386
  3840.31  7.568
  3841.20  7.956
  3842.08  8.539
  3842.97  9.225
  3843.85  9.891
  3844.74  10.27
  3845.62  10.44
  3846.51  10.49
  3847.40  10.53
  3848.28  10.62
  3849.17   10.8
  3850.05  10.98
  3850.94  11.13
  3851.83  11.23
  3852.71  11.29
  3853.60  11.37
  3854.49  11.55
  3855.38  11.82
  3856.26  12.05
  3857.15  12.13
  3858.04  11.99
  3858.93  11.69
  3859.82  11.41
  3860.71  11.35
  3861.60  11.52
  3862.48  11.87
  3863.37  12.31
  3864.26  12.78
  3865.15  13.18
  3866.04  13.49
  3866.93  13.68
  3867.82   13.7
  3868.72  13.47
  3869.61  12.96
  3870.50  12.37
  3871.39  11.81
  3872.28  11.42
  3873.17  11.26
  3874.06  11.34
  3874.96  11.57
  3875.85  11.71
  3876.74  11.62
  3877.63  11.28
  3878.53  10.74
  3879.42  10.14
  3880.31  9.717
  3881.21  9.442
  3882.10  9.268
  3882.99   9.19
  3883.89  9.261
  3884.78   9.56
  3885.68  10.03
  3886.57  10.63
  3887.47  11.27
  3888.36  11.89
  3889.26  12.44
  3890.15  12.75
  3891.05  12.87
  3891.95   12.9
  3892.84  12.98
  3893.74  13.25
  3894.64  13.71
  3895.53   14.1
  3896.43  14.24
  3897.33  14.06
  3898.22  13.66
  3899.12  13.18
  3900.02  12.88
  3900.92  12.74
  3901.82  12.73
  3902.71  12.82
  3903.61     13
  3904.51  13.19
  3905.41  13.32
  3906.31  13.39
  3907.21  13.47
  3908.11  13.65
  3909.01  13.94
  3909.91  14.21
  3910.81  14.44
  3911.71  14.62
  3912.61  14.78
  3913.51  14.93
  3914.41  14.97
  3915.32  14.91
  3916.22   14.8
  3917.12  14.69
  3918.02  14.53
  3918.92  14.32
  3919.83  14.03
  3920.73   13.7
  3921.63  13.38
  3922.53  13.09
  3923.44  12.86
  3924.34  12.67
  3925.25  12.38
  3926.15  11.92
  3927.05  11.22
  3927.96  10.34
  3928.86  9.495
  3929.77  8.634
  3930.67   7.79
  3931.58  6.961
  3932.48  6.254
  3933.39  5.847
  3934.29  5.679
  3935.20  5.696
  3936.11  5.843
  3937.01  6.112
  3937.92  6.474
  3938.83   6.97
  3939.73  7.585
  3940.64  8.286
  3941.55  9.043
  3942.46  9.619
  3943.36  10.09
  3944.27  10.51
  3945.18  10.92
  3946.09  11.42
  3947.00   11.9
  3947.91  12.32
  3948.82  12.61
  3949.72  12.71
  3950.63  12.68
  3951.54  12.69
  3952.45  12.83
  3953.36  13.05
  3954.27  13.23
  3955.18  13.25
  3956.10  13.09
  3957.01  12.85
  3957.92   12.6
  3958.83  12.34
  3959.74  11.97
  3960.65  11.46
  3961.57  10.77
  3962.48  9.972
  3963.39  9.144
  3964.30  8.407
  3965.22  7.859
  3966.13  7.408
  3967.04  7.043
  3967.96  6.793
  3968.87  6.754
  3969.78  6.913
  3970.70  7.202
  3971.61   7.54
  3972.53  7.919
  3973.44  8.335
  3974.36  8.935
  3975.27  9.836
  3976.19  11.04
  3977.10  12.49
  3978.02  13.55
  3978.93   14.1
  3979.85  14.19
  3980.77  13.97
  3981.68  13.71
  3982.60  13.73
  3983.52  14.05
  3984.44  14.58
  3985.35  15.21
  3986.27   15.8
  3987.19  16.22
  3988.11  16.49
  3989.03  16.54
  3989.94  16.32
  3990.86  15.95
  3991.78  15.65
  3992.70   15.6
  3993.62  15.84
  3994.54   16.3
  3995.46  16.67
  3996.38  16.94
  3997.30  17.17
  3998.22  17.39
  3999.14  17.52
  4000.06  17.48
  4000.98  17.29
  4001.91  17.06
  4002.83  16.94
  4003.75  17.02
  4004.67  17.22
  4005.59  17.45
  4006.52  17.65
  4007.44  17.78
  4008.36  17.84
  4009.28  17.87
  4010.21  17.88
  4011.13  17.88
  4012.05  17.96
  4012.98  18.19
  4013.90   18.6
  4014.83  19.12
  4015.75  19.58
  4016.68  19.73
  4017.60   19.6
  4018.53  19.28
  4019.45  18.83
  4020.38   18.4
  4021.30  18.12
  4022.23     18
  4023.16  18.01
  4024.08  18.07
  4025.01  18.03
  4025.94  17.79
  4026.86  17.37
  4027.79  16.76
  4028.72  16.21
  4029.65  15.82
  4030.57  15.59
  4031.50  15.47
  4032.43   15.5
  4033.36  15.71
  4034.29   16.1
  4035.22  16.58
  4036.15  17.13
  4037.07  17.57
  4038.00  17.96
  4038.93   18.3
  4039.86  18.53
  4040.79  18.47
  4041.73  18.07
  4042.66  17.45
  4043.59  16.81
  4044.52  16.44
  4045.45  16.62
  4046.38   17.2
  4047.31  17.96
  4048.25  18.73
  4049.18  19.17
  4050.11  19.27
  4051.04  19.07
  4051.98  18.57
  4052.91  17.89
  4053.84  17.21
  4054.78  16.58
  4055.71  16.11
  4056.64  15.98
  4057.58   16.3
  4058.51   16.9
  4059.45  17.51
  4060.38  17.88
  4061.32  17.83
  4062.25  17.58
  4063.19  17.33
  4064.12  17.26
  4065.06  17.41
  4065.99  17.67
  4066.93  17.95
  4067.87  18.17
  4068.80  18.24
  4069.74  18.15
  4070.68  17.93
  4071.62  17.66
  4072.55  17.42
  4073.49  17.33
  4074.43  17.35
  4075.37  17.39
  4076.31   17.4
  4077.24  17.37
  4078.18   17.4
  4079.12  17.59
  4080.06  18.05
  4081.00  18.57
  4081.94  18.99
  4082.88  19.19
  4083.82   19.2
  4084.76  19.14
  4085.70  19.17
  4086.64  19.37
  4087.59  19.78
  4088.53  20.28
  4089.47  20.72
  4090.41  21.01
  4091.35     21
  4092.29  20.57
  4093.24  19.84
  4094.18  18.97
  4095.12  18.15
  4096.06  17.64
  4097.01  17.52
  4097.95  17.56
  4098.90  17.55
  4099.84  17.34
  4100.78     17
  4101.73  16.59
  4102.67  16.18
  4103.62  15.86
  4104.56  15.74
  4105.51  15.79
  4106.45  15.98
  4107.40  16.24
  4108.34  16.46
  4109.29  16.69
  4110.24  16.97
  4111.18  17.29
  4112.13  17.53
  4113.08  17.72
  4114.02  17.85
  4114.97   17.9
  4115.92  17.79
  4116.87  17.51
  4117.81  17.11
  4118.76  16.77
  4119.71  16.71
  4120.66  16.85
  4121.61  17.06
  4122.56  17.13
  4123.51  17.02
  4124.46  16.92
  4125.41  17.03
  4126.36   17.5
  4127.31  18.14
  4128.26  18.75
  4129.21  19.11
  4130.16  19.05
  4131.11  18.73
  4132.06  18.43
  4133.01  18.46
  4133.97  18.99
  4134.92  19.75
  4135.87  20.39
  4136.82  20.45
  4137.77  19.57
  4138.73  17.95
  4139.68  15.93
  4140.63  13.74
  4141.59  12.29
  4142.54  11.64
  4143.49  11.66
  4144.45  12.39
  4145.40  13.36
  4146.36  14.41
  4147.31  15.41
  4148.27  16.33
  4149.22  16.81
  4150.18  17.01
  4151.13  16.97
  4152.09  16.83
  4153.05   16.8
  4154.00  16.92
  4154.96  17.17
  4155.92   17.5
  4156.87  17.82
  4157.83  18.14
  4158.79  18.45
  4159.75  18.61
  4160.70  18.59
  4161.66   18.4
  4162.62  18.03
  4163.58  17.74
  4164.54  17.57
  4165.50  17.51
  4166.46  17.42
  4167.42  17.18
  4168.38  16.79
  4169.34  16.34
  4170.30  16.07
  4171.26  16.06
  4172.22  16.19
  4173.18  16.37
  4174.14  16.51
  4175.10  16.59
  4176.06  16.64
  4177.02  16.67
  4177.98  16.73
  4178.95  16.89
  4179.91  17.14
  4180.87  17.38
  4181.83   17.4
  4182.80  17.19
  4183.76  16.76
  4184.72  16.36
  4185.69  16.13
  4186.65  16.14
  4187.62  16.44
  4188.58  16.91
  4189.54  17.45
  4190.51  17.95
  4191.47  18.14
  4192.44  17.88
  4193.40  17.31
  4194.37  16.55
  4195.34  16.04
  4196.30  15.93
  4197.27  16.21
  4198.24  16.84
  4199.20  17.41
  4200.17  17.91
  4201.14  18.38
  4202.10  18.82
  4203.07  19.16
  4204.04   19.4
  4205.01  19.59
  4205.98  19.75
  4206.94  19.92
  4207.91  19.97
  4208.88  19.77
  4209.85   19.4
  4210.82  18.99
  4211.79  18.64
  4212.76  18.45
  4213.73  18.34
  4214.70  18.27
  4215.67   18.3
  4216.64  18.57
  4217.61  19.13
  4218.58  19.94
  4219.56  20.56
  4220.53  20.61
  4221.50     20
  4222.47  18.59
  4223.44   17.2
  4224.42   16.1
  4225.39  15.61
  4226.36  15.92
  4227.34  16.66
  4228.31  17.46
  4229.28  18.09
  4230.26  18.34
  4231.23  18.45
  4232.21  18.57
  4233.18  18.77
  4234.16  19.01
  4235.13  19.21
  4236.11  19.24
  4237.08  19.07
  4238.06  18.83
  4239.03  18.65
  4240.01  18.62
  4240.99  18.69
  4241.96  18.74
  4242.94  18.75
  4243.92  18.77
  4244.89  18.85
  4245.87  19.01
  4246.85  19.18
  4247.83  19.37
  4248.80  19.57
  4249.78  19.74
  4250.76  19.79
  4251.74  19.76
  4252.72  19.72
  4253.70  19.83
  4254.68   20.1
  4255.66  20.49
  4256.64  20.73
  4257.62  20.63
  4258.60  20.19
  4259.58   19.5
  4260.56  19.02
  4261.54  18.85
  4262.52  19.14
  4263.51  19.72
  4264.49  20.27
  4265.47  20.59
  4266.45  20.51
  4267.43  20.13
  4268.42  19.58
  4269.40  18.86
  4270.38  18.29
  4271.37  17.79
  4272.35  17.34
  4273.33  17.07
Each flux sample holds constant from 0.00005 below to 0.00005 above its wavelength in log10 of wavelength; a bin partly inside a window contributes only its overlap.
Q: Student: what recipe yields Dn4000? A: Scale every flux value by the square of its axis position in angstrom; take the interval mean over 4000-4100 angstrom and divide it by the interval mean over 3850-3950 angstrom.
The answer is 1.66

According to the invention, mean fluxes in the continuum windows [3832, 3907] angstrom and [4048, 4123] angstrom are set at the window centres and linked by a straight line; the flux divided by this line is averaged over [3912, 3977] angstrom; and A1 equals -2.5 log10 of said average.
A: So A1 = 0.27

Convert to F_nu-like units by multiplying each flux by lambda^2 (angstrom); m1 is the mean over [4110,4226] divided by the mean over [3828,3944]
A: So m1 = 1.80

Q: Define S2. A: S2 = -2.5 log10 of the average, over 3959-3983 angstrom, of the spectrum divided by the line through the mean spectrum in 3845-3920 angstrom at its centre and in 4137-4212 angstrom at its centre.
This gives 0.342 mag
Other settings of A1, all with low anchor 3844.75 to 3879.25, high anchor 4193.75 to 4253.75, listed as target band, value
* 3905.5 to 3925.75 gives -0.100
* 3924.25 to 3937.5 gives 0.484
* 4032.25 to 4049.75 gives -0.154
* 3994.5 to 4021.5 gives -0.230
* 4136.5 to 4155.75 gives 0.096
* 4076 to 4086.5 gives -0.161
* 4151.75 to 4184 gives 0.021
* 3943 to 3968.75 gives 0.214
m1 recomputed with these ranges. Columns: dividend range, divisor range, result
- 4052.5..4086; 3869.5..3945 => 1.67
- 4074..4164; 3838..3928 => 1.63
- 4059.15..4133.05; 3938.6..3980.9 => 1.81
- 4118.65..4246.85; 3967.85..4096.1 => 1.13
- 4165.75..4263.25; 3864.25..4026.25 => 1.60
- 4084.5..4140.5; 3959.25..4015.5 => 1.36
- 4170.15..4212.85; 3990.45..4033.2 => 1.10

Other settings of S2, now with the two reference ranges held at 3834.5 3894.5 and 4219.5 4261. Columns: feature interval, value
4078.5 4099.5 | -0.210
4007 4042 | -0.230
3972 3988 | 0.046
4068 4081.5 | -0.152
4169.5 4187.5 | 0.063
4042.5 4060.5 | -0.172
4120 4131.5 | -0.080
